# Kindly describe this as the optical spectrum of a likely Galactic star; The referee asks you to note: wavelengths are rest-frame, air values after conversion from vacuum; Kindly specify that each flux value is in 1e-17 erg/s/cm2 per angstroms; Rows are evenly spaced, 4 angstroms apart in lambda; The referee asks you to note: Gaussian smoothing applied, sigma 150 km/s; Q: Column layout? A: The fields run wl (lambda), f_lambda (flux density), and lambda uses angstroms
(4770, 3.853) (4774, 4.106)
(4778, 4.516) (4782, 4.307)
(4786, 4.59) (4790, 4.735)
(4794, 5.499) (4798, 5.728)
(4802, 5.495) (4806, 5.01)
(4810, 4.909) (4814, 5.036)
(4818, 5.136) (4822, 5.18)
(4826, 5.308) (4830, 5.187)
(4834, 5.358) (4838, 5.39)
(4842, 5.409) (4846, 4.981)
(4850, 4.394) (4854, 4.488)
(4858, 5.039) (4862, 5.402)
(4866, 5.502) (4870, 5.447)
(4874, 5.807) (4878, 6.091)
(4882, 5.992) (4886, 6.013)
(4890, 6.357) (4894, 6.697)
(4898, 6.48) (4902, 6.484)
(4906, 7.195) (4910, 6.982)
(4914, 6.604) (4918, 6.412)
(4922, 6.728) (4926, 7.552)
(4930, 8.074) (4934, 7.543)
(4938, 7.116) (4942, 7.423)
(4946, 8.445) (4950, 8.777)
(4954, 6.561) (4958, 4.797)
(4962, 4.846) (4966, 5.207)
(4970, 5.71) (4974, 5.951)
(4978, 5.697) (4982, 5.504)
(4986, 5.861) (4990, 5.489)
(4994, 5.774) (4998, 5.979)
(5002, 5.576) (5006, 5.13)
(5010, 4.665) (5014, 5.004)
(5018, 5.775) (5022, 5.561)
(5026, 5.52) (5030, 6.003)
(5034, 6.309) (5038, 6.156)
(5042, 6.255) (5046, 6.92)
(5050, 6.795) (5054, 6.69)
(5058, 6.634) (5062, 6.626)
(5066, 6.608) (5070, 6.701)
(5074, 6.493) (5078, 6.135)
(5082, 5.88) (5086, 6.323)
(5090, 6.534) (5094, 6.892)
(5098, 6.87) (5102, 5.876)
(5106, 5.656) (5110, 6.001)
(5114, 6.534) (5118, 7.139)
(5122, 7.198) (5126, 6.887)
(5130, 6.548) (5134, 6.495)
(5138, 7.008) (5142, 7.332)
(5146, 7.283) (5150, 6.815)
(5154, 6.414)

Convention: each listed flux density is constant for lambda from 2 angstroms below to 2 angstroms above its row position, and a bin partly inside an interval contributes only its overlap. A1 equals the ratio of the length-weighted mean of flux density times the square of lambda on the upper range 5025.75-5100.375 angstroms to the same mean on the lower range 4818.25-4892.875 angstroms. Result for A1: 1.30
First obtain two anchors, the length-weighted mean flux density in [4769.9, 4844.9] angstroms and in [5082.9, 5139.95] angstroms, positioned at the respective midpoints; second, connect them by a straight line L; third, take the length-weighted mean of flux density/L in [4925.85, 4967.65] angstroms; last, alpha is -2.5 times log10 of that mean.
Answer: -0.21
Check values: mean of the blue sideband 5.02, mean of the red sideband 6.55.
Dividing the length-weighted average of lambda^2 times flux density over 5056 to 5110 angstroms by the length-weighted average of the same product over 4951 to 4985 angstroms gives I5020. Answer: 1.2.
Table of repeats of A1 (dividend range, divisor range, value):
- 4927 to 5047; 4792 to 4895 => 1.20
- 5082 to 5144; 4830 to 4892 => 1.34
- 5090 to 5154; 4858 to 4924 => 1.18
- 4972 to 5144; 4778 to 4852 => 1.35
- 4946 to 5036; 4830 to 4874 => 1.18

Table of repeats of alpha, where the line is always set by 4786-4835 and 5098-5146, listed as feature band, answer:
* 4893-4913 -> -0.201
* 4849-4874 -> 0.061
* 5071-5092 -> 0.028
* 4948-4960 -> -0.148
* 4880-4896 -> -0.131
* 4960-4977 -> 0.093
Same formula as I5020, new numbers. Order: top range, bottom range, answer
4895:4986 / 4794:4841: 1.32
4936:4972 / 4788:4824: 1.34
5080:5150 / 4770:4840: 1.50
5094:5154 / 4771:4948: 1.28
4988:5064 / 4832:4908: 1.11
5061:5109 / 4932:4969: 1.00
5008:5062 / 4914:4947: 0.86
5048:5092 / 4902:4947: 0.95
